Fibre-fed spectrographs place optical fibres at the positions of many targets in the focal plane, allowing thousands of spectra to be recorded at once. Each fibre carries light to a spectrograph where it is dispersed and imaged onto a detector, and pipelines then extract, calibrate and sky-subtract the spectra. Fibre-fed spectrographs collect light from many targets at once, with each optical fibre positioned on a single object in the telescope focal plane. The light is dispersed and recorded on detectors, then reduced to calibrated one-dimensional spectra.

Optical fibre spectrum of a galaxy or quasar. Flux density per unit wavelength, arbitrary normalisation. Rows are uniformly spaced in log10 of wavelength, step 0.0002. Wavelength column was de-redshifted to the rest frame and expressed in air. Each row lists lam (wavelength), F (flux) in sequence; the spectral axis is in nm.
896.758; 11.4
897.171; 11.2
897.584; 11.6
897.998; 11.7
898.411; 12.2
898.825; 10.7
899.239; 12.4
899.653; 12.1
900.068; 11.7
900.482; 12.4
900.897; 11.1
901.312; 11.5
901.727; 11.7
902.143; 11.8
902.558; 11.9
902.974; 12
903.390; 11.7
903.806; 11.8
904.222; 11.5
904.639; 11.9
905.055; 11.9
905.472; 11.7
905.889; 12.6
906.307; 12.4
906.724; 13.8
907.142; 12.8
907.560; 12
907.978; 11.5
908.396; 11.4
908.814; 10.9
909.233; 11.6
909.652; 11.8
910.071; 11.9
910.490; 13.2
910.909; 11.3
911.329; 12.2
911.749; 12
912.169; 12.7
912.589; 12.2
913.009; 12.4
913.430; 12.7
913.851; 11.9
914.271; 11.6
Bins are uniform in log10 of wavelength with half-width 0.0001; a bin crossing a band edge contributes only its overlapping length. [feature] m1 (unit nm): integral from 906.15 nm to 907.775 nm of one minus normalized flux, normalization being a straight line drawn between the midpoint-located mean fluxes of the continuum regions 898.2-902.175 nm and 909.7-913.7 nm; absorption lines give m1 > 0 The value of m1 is -0.09 nm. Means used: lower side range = 11.8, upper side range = 12.3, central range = 12.8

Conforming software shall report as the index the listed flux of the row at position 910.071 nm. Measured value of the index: 11.9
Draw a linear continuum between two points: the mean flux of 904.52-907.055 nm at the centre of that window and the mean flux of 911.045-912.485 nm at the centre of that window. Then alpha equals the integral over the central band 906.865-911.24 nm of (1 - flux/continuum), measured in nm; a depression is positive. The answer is 0.156 nm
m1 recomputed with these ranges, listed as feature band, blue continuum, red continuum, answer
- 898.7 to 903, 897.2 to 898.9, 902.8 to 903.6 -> -0.01 nm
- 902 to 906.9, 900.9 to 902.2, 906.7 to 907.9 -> 0.00 nm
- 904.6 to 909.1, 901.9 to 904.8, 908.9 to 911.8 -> -0.08 nm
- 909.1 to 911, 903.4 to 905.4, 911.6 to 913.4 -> 0.03 nm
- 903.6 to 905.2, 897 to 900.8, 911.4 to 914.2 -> 0.03 nm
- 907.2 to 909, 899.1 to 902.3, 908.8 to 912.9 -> 0.06 nm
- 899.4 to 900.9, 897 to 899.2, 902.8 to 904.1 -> -0.04 nm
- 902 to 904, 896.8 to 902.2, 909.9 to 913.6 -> 0.00 nm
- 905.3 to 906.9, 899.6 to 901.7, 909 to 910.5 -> -0.10 nm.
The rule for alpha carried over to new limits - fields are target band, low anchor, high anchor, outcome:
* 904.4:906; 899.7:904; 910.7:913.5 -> -0.01 nm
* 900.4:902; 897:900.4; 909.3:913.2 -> 0.03 nm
